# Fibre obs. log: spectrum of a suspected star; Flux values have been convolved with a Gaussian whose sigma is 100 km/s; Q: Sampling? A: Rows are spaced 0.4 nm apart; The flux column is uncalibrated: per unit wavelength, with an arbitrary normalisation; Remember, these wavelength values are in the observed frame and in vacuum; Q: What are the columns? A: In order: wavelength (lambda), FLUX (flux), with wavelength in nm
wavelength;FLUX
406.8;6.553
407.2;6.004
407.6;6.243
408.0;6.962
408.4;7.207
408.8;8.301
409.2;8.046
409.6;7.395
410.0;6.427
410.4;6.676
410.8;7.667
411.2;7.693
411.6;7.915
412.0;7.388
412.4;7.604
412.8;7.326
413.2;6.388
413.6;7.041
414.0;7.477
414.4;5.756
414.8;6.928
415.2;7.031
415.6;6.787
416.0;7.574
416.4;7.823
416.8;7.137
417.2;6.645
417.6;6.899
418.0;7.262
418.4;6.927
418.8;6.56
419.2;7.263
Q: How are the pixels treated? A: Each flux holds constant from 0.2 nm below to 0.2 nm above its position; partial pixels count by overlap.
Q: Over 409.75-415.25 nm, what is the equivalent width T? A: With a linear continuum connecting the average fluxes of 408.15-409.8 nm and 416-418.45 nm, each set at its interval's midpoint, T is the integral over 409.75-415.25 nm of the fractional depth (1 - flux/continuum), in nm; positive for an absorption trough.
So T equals 0.28 nm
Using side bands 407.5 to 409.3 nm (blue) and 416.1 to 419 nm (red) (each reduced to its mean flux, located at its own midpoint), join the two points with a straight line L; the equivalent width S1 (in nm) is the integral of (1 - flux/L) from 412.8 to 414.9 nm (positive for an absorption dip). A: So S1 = 0.122 nm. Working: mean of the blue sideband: 7.37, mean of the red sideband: 7.05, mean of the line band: 6.77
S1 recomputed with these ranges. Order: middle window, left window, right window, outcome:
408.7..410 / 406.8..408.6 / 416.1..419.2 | -0.191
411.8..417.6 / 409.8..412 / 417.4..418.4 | 0.080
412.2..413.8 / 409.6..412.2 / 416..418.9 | 0.032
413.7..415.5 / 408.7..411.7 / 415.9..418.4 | 0.119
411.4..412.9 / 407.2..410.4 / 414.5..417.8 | -0.102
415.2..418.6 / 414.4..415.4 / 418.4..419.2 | -0.172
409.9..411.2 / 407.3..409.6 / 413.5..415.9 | 0.012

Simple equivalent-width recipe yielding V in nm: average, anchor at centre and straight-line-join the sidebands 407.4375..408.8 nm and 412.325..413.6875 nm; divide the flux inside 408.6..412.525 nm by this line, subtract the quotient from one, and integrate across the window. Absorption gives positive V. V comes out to -0.26 nm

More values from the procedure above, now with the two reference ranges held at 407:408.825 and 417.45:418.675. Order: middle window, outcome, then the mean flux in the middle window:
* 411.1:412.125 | -0.119 nm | 7.68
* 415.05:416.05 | -0.016 nm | 7.07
